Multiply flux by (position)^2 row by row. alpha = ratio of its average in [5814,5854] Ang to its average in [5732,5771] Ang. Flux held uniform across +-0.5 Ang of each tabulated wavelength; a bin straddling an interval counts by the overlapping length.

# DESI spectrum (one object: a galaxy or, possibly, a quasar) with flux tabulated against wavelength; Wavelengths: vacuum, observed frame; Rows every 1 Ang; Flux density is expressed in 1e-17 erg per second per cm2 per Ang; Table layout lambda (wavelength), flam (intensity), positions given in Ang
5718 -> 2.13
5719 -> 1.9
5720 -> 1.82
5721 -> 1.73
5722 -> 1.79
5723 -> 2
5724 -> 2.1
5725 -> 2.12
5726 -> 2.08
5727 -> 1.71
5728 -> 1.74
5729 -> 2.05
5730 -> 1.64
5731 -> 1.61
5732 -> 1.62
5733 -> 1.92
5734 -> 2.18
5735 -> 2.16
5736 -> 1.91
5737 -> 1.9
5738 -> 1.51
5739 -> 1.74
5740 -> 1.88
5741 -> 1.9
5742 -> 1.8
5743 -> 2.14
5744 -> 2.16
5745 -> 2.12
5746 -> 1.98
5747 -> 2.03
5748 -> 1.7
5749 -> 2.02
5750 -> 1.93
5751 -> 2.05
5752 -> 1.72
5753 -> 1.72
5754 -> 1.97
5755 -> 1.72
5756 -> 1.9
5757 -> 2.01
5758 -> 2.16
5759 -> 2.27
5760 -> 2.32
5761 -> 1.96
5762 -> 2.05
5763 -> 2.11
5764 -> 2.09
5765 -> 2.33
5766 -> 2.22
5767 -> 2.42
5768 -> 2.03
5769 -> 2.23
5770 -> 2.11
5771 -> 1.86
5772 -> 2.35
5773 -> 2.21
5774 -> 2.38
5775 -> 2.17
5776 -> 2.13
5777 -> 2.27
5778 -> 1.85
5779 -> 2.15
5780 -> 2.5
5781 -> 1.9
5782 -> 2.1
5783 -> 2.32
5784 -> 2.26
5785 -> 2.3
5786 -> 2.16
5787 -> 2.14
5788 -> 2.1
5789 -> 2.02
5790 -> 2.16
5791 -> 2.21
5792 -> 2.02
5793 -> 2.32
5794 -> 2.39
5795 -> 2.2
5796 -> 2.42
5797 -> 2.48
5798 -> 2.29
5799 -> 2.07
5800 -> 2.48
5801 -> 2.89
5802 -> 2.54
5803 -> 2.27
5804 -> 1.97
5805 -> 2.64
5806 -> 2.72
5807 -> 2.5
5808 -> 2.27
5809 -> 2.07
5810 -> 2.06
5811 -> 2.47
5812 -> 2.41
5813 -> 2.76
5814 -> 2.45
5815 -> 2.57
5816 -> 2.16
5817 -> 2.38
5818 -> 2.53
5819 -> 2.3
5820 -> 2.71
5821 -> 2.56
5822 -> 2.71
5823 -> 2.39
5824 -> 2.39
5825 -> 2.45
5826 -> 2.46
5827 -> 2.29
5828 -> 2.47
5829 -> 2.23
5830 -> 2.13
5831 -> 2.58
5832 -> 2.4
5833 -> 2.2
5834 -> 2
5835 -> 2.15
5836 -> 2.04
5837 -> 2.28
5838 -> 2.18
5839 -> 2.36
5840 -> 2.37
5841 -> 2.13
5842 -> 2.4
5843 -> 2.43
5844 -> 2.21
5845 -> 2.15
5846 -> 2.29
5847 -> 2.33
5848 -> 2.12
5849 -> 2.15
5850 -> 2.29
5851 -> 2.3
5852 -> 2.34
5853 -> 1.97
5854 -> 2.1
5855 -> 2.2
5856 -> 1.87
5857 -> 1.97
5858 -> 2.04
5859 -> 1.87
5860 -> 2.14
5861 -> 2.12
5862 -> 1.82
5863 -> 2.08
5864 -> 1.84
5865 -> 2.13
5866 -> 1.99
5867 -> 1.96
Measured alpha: 1.19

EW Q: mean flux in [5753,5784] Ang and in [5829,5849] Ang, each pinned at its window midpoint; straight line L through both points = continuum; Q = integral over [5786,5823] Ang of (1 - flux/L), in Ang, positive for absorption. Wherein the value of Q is -2.9 Ang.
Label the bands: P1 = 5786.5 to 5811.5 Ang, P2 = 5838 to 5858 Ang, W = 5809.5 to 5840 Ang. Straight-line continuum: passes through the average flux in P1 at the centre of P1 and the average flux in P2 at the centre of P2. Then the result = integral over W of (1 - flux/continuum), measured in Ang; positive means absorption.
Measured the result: -1.6 Ang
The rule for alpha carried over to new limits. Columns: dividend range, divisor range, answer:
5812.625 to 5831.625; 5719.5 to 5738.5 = 1.35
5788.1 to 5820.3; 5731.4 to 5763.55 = 1.23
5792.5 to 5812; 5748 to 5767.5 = 1.18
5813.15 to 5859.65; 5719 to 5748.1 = 1.24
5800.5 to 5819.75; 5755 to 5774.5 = 1.15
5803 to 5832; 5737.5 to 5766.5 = 1.24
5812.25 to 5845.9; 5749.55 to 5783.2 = 1.15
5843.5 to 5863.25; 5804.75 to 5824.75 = 0.88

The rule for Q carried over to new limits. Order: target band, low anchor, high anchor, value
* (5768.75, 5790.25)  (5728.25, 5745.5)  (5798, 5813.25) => 0.4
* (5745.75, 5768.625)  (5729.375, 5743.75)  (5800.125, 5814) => -0.1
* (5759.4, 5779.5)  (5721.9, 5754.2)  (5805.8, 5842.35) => -0.9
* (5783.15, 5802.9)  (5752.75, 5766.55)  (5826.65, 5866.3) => -1.7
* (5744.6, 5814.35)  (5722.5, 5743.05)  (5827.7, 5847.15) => -4.6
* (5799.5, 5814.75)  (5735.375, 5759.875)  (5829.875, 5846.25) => -2.1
